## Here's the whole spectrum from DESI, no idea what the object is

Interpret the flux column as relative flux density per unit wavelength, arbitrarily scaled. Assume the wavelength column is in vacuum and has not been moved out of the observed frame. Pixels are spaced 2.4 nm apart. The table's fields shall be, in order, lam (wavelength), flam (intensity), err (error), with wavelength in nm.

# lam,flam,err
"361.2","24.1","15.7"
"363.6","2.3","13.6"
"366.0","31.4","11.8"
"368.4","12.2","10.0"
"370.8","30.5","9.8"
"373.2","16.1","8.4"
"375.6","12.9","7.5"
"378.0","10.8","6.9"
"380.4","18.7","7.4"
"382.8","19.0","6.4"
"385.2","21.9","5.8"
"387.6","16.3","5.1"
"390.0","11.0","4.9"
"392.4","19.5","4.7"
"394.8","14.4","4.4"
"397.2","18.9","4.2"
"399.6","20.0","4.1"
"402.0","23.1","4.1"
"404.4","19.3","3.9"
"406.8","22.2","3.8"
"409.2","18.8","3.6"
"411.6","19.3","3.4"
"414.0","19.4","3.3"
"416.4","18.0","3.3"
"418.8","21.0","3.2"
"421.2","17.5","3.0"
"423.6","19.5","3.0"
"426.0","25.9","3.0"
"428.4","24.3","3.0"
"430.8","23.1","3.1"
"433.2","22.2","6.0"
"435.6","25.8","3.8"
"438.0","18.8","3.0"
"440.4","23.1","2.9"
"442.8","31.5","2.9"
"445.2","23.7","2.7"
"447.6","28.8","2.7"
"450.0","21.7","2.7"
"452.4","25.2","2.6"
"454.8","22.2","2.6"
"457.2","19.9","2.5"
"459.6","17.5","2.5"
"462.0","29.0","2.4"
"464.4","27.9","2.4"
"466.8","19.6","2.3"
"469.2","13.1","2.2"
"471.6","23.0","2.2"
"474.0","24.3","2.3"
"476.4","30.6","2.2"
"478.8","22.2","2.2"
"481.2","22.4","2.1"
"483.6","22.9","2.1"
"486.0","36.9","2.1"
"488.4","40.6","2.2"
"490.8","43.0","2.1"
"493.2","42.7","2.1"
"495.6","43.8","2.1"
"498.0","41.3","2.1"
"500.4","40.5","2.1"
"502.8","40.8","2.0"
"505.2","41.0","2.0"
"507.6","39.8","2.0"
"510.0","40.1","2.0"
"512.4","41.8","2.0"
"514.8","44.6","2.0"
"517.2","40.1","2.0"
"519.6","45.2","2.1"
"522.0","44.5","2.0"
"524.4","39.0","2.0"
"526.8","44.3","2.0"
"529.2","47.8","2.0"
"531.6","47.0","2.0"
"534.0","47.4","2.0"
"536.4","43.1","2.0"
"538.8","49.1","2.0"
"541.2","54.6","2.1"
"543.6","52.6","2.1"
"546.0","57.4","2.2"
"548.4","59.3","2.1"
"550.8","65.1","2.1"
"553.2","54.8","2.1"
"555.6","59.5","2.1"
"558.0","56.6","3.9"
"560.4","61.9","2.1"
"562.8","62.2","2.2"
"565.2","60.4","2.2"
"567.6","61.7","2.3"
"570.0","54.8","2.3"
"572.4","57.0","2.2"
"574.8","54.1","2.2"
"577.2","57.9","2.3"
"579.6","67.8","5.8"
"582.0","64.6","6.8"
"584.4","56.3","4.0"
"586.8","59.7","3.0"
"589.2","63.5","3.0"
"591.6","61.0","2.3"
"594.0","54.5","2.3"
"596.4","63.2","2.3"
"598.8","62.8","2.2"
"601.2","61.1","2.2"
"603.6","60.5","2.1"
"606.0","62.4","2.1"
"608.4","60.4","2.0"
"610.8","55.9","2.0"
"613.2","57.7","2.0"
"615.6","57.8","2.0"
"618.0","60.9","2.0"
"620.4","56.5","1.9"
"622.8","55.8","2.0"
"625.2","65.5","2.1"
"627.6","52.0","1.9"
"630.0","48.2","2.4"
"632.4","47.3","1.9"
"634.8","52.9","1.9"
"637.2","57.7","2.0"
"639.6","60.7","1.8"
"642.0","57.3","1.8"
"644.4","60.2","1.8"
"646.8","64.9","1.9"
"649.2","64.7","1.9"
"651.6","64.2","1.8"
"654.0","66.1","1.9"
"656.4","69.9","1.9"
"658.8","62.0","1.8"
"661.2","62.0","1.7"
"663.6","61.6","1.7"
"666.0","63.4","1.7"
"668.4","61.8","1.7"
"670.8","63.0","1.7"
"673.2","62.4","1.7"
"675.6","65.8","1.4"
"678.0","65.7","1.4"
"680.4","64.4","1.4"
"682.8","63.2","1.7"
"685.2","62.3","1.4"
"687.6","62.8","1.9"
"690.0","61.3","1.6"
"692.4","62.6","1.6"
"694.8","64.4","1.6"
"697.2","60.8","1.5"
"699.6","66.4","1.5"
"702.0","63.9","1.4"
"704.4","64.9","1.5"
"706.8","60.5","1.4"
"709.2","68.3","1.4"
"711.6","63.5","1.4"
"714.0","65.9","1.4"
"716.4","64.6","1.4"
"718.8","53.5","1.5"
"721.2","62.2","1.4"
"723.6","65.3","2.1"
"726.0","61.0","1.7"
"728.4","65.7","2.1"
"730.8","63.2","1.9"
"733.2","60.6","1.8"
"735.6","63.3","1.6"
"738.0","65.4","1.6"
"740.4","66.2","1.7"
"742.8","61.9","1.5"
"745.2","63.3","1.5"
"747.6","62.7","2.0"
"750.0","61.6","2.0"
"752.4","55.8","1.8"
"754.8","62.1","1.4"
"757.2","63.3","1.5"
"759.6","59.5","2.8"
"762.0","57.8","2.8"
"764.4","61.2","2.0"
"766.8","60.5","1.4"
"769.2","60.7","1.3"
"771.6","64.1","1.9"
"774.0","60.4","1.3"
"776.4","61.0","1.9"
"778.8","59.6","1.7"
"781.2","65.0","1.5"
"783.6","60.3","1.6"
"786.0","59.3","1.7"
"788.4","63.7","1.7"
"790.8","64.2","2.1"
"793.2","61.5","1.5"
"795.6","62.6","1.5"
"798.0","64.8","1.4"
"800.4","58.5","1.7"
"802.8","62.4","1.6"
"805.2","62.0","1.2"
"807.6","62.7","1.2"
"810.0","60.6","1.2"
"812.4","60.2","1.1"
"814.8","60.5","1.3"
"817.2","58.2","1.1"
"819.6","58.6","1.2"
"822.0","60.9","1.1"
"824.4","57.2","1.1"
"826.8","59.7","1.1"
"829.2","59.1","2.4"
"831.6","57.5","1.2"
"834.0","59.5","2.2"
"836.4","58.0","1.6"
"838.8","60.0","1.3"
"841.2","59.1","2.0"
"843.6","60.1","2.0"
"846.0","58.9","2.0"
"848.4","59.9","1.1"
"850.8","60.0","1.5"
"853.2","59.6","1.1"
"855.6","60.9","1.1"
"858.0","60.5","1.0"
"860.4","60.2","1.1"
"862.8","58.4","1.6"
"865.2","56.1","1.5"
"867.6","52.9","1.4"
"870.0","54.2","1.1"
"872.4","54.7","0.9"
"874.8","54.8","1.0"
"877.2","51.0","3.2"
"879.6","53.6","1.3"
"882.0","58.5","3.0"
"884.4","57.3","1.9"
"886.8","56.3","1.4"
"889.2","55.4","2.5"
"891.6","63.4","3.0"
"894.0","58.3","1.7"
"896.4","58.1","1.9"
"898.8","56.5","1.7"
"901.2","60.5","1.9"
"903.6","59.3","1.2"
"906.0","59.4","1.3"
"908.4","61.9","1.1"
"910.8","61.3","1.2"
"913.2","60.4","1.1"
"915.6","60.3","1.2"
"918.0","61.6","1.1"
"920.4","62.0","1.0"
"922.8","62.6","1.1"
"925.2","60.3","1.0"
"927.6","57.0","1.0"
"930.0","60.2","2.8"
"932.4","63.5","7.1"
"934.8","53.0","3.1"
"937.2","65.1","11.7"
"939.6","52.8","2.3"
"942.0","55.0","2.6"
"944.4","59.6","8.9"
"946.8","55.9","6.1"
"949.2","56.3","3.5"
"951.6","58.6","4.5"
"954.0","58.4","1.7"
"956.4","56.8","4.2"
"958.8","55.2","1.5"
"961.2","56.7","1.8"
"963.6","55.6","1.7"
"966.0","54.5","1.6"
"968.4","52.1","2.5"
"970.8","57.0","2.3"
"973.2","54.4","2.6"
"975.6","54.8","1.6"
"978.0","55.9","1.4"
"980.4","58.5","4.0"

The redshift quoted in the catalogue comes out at 0.220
